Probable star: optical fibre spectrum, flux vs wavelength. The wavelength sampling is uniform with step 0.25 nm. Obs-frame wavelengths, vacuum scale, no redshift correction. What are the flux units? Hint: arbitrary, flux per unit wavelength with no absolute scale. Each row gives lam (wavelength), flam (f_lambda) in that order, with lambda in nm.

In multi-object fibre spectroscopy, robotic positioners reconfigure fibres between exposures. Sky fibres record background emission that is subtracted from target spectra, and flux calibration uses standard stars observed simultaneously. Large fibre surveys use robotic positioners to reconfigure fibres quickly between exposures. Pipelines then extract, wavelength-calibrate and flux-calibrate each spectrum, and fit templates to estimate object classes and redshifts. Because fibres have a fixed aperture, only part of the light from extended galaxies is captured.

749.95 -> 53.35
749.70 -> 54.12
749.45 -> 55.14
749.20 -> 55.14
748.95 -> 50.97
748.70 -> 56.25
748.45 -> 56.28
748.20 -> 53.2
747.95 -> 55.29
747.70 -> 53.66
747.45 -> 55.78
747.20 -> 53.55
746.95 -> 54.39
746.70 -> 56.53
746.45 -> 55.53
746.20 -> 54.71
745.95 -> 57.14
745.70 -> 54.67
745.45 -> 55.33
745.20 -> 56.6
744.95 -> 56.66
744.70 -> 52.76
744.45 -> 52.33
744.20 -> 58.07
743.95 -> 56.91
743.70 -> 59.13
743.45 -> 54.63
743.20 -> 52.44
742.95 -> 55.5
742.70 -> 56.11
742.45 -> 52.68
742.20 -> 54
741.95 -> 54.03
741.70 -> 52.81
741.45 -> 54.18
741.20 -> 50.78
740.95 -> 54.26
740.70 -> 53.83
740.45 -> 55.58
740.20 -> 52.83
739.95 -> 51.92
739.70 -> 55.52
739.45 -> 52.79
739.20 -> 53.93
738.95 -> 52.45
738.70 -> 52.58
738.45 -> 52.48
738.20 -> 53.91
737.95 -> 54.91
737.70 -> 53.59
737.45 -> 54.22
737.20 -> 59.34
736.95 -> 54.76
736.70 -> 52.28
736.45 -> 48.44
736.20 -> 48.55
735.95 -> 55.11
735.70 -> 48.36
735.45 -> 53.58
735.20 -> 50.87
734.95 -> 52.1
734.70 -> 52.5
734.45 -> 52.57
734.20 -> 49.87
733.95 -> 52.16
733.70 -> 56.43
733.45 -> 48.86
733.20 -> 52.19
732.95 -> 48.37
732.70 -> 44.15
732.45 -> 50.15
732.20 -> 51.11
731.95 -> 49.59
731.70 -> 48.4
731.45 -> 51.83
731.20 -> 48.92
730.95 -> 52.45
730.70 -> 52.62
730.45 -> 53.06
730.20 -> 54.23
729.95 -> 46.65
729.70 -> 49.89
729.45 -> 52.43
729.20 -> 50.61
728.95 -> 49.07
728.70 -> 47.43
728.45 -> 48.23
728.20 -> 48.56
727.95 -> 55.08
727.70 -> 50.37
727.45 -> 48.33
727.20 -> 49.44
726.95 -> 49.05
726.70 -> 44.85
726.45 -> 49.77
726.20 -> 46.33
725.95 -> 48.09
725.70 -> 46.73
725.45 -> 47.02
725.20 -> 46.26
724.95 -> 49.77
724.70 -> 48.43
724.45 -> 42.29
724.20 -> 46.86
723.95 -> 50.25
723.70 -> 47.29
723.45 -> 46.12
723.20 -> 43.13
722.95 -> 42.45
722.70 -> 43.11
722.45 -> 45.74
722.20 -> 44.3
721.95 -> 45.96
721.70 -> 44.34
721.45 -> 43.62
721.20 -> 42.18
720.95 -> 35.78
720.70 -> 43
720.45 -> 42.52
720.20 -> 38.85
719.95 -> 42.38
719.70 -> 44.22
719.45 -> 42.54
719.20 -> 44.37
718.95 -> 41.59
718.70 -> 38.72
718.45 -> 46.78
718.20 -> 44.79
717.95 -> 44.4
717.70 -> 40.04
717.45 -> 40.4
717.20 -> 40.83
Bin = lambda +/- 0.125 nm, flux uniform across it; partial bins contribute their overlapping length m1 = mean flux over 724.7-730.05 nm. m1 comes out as 48.8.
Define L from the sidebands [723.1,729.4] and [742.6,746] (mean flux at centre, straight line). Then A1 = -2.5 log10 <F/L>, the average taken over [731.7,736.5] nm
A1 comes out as 0.01 mag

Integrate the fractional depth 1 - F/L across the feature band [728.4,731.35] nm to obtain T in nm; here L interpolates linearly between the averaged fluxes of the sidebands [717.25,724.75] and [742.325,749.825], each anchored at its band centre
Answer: -0.184 nm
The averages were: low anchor 43.5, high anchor 55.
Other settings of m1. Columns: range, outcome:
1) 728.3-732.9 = 50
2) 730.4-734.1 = 50.6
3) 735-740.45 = 53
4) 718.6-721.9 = 42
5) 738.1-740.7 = 53.4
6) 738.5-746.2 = 54.4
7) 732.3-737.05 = 51.1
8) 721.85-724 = 45.2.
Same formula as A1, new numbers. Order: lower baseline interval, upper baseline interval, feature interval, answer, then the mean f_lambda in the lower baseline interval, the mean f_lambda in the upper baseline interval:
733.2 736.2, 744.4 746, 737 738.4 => -0.04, 51.9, 55.1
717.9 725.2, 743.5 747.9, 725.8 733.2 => -0.04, 44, 55.5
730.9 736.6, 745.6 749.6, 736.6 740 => -0.04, 50.7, 54.9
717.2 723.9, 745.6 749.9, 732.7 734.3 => -0.05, 43.1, 54.8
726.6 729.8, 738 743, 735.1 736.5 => 0.02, 49.5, 53.6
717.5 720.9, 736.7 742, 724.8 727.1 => -0.03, 42.4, 53.8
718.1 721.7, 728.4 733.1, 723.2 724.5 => -0.03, 42.3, 50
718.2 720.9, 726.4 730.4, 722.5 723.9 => 0.01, 42.4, 49.7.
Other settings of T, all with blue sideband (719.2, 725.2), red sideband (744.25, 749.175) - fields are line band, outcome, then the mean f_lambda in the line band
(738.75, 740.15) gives -0.04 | 53.3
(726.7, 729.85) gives -0.19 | 49.6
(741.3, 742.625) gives -0.02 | 53.6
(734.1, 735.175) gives -0.05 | 51.7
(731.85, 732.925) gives 0.00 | 48.7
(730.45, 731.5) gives -0.08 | 51.6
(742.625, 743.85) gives -0.05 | 55.6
